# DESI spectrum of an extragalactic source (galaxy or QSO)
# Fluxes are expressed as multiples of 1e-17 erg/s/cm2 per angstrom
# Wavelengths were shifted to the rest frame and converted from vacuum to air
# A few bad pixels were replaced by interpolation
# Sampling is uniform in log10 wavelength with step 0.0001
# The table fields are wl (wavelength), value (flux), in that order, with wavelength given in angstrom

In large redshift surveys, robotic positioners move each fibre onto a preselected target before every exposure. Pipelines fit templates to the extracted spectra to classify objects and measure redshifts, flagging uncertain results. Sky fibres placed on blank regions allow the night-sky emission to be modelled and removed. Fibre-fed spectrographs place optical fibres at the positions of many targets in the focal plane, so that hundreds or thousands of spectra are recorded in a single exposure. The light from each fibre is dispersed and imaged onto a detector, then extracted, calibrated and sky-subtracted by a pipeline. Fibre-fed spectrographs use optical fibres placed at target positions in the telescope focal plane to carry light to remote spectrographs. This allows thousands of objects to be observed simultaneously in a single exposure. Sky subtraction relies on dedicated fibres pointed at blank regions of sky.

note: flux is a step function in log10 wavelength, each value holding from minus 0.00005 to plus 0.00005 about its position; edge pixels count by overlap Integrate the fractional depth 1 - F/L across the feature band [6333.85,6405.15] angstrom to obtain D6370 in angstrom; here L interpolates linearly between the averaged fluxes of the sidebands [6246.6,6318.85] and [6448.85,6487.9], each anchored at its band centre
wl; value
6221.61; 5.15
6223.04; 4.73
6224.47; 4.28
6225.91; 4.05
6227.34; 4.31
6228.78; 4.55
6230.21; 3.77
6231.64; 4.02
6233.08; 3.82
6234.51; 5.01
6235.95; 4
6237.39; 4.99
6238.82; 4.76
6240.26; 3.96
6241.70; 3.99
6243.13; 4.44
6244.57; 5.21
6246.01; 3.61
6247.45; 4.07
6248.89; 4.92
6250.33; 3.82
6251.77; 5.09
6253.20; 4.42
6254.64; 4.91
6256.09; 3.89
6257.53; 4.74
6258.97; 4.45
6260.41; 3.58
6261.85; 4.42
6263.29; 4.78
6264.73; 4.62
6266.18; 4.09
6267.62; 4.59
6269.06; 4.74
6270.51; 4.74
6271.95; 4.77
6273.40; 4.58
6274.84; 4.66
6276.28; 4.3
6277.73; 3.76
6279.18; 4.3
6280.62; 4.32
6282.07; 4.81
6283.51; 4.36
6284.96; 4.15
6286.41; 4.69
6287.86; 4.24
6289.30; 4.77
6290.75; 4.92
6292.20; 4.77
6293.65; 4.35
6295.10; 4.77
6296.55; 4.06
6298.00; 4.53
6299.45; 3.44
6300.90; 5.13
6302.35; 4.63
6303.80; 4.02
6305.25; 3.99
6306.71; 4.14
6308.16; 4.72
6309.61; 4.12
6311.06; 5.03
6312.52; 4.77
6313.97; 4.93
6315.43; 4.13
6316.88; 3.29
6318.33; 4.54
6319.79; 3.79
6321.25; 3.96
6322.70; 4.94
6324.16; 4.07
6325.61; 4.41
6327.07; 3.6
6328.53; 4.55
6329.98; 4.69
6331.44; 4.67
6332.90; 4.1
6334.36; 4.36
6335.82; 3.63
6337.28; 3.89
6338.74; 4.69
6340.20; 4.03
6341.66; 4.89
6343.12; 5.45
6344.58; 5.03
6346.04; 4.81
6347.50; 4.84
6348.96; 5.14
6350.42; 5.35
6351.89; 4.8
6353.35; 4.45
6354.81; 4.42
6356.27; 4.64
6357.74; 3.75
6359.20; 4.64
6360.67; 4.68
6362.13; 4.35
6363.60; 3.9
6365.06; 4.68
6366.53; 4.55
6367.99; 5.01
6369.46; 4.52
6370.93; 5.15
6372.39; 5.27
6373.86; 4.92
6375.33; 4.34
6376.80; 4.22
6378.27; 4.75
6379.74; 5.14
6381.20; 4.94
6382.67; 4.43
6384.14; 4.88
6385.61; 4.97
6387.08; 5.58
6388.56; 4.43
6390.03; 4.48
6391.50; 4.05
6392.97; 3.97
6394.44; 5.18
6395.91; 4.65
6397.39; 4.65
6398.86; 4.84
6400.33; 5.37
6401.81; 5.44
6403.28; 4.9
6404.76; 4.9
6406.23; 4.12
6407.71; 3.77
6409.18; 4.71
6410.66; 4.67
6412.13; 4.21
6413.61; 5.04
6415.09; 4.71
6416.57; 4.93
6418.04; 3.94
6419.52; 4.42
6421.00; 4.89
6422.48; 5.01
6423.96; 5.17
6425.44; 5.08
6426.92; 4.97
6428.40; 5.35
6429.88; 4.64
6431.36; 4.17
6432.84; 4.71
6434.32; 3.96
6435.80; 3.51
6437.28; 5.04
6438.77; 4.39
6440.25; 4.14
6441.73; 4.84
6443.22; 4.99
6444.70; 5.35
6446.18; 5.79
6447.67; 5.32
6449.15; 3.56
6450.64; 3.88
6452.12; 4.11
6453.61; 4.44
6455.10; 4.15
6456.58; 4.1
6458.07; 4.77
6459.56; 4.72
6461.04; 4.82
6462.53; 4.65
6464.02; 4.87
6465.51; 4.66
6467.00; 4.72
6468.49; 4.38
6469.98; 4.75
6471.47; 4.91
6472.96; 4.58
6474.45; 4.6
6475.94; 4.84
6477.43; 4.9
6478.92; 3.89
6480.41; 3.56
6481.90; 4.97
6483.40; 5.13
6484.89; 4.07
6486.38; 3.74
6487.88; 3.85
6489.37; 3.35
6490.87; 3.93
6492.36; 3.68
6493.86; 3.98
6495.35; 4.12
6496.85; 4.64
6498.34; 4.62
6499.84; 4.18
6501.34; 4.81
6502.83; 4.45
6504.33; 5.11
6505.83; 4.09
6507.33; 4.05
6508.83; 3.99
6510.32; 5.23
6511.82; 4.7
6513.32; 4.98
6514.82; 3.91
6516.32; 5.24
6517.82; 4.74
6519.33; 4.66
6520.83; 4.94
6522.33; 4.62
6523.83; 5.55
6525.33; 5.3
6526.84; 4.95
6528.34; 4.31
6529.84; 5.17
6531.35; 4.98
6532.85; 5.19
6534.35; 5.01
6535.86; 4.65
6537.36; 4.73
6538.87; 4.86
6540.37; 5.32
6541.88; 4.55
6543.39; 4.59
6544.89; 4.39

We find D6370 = -4.0 angstrom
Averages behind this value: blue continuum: 4.44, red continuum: 4.45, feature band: 4.69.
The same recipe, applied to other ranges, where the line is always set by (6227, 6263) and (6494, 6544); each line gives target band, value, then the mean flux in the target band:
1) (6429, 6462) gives 0.74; 4.52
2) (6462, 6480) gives 0.14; 4.63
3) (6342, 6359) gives -1.09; 4.79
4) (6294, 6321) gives 0.68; 4.33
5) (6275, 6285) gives 0.20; 4.32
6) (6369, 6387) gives -1.16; 4.83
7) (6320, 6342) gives 0.96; 4.28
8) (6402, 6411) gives 0.03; 4.56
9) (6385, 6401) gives -0.64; 4.74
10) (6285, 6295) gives -0.42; 4.6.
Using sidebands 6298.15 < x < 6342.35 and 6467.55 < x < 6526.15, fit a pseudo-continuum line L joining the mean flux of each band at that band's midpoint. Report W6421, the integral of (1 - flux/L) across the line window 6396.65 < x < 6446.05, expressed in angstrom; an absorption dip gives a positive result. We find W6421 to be -3.3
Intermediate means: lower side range 4.31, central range 4.71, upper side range 4.49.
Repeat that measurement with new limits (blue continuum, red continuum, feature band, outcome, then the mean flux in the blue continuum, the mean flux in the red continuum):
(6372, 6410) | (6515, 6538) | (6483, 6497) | 2.5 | 4.72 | 4.91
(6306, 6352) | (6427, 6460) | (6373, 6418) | -1.8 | 4.48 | 4.55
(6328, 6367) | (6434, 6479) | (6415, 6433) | -0.8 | 4.55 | 4.58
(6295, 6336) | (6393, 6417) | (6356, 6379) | -0.1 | 4.31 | 4.73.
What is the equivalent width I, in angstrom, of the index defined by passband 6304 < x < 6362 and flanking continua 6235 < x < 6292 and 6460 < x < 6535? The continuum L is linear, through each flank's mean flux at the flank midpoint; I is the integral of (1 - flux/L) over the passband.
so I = 0.4 angstrom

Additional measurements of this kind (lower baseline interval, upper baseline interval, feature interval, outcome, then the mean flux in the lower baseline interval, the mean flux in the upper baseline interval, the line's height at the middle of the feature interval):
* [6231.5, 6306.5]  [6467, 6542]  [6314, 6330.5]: 0.9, 4.42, 4.58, 4.46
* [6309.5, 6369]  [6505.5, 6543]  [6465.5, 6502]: 2.9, 4.48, 4.79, 4.73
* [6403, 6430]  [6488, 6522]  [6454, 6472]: -0.3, 4.7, 4.42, 4.55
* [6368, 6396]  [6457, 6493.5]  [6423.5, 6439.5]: -0.2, 4.74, 4.42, 4.57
